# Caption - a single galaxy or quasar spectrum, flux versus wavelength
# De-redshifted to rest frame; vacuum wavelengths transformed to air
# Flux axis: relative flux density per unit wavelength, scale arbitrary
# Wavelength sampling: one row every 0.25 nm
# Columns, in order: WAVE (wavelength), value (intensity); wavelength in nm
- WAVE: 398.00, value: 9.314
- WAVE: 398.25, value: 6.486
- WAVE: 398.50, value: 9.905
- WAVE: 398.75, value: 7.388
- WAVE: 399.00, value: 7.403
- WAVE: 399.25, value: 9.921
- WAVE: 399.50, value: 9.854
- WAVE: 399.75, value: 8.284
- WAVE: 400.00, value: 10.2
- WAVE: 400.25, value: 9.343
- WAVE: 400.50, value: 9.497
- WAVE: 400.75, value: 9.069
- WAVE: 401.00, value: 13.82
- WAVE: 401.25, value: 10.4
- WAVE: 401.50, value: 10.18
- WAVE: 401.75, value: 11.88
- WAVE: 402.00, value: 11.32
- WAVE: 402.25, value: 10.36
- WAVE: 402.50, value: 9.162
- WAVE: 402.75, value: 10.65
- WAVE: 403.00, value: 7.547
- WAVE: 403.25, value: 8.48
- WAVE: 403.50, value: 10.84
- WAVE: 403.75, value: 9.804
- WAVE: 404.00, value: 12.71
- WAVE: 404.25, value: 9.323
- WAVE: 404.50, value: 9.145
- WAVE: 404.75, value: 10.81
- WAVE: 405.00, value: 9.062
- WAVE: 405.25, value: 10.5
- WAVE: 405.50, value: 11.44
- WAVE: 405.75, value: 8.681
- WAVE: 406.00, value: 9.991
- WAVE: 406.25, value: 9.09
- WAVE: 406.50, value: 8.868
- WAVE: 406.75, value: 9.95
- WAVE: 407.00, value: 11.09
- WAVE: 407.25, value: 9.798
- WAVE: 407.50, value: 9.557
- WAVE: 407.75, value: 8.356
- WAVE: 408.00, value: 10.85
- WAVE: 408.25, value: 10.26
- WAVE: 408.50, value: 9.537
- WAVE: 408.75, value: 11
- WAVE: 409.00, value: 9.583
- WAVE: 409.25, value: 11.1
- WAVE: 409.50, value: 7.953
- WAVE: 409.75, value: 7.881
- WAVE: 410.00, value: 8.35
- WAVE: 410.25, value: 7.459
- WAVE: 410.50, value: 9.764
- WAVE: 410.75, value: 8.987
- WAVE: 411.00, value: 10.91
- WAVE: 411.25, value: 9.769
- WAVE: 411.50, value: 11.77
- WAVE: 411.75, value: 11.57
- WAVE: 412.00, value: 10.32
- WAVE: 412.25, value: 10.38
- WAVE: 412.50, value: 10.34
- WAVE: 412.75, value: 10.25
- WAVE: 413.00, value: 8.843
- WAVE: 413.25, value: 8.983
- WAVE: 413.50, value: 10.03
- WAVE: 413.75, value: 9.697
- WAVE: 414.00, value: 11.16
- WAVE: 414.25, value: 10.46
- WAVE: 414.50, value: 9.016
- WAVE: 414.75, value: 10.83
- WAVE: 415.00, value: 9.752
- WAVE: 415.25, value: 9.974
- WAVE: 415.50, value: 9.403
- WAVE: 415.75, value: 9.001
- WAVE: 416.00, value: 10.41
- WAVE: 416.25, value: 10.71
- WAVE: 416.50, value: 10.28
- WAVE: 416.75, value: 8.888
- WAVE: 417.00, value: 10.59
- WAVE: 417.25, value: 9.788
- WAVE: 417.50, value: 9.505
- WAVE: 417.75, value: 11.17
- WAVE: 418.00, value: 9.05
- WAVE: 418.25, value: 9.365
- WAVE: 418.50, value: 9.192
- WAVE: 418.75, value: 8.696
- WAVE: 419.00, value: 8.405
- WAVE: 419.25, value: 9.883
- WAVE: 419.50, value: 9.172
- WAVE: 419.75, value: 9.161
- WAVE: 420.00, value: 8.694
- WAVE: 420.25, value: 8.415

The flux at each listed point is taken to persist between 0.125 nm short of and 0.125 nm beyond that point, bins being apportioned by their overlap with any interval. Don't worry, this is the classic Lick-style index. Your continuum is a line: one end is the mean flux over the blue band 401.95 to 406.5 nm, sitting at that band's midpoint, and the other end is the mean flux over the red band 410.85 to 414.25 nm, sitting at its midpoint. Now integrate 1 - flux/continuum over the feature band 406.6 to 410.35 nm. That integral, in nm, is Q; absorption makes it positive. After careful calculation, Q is 0.21 nm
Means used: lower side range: 9.89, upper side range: 10.3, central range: 9.52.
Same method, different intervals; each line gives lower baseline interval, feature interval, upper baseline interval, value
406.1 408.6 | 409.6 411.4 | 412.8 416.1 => 0.14 nm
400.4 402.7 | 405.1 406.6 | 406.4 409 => 0.06 nm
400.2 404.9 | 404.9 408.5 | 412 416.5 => 0.12 nm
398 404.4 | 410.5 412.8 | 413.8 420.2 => -0.18 nm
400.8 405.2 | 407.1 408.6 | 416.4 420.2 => 0.04 nm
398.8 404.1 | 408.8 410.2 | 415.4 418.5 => 0.13 nm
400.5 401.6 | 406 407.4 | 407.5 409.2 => 0.05 nm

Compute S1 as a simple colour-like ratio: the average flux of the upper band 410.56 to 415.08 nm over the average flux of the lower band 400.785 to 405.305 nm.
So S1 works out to 0.99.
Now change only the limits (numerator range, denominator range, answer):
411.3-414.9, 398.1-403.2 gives 1.07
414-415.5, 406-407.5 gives 1.03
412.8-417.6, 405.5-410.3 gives 1.04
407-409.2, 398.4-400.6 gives 1.10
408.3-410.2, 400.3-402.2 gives 0.86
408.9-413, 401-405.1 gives 0.95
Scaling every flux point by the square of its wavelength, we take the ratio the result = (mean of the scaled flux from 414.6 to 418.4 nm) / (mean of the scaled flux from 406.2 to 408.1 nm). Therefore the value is 1.07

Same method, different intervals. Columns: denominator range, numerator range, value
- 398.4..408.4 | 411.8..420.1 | 1.05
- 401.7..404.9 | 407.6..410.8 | 0.95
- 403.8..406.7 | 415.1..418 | 1.05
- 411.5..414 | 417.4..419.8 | 0.95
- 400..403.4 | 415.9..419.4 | 1.03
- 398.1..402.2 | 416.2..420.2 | 1.07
